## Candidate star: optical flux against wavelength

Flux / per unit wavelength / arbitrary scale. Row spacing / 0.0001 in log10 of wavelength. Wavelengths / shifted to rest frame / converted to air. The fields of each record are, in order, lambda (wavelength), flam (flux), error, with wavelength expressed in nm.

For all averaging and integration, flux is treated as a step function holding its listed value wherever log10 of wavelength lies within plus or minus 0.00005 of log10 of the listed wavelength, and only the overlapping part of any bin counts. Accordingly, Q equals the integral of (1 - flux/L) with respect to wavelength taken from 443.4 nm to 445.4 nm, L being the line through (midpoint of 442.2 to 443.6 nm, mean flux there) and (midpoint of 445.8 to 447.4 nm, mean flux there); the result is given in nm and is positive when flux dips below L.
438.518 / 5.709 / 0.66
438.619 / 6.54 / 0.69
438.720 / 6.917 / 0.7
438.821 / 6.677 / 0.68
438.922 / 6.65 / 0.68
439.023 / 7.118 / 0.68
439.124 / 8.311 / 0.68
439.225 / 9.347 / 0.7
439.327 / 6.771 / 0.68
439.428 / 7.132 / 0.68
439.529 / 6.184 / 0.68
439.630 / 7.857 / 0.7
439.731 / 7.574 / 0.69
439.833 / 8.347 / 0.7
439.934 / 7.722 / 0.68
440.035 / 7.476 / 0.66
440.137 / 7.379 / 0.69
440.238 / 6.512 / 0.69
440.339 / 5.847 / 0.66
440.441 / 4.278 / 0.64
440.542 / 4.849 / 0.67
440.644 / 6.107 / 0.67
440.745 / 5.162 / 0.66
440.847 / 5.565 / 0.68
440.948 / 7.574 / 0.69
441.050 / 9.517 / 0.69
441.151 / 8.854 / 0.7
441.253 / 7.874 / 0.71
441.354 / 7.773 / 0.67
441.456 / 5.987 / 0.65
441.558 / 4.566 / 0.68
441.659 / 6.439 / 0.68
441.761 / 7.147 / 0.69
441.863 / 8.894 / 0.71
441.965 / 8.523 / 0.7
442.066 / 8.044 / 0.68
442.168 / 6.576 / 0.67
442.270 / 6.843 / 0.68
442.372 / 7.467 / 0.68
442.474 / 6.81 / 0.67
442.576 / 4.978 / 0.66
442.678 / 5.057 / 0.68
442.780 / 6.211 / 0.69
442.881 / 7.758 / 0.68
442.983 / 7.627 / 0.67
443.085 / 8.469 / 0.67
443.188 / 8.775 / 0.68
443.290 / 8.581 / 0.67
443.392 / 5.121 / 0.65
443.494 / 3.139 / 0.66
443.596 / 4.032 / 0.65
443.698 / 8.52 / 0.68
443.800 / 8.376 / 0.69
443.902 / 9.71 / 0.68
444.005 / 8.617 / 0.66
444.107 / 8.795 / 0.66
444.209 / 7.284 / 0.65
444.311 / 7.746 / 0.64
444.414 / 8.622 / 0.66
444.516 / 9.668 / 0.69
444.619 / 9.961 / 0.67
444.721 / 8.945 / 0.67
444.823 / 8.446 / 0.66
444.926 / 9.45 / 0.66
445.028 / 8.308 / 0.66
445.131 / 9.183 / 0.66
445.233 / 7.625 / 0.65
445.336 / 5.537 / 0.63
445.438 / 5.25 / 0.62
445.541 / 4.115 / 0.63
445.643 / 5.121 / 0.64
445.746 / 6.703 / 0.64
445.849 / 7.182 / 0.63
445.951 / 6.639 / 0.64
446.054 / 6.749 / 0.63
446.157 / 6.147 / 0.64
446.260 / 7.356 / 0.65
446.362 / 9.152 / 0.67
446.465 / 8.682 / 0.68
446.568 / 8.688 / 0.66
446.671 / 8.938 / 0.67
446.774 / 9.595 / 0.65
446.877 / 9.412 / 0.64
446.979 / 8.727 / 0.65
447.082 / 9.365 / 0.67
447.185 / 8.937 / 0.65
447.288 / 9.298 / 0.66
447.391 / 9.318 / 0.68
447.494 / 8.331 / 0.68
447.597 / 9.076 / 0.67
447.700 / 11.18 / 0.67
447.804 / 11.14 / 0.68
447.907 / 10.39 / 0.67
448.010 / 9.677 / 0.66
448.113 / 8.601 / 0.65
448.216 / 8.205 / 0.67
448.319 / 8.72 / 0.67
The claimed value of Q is -0.17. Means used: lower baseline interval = 6.57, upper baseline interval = 8.37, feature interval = 7.92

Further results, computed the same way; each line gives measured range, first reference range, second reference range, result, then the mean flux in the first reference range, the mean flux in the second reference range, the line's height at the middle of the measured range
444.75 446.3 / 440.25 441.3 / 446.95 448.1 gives 0.305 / 6.56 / 9.57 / 8.67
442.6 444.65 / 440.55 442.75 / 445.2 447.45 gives -0.090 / 6.89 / 7.67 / 7.22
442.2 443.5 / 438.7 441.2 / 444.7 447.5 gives 0.110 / 7.03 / 7.88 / 7.43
